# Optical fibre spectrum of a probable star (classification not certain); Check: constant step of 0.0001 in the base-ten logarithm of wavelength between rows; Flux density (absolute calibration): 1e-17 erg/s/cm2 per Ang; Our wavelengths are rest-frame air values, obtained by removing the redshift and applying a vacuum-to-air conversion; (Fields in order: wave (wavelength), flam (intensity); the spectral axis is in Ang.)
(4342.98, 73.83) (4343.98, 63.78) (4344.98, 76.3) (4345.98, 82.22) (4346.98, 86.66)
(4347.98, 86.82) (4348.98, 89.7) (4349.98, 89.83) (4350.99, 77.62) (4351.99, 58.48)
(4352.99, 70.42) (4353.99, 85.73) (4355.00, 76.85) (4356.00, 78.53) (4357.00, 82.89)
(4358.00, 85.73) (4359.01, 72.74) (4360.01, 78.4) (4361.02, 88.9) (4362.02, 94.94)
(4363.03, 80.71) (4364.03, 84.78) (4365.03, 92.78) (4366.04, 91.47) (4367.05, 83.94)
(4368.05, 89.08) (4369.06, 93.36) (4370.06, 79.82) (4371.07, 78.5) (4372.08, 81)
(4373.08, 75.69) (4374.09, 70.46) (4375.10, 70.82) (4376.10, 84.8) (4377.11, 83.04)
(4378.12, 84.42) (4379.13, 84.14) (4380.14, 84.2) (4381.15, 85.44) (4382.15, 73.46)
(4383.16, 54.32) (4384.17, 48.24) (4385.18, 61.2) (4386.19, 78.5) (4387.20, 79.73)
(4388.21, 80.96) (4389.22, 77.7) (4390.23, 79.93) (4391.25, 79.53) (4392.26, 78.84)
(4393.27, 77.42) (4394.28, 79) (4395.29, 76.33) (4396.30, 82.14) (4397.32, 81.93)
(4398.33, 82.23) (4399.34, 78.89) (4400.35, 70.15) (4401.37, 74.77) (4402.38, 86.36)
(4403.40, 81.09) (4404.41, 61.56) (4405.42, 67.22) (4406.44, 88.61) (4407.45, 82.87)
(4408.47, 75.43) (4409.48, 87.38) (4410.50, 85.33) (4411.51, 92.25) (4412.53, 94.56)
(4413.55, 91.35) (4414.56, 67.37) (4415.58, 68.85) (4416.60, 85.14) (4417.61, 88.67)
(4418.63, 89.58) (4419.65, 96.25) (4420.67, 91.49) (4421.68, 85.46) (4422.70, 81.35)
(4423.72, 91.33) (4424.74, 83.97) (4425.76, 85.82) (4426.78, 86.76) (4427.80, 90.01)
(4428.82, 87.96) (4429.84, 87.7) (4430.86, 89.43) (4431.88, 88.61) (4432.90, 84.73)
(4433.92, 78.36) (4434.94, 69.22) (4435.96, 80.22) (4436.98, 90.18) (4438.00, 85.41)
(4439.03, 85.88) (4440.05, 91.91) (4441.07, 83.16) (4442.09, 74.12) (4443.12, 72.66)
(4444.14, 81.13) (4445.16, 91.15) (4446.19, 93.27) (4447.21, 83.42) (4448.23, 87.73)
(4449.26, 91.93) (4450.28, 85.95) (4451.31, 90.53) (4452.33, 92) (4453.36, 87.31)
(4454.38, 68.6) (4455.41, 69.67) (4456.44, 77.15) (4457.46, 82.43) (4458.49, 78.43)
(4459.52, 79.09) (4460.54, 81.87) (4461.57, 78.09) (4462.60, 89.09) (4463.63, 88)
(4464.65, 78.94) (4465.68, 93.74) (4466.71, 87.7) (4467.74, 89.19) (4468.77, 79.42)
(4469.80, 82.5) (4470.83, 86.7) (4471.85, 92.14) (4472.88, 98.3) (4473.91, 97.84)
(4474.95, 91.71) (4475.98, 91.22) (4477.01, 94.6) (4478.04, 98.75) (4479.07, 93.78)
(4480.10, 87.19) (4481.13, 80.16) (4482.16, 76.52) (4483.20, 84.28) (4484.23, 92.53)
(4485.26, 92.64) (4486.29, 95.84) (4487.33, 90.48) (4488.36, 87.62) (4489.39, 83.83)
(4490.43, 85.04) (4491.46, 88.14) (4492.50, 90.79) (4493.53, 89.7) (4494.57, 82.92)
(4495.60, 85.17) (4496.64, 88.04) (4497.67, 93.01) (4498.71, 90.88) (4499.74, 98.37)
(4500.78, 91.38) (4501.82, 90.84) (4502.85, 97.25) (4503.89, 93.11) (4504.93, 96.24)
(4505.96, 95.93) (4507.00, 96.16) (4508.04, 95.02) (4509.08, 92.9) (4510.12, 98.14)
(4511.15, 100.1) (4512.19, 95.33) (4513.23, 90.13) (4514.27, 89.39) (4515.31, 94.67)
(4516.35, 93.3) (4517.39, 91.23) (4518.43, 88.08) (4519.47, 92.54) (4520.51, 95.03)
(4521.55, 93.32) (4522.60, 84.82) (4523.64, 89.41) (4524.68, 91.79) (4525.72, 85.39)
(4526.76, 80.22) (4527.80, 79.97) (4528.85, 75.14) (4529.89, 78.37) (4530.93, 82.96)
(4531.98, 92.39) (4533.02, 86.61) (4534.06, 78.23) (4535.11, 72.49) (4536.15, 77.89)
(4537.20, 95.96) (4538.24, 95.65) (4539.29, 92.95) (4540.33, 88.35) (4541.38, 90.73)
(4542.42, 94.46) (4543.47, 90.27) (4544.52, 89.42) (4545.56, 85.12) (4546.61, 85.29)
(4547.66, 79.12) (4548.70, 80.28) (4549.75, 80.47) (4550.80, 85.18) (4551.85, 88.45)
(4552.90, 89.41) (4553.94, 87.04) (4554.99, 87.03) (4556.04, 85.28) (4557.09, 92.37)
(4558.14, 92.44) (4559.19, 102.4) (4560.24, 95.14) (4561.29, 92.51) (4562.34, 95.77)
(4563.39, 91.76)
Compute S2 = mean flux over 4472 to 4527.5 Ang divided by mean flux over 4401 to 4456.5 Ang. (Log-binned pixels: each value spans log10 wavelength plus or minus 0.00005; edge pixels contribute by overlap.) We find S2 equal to 1.09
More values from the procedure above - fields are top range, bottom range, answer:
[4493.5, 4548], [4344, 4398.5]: 1.12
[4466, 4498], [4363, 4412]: 1.12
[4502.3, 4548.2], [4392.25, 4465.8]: 1.08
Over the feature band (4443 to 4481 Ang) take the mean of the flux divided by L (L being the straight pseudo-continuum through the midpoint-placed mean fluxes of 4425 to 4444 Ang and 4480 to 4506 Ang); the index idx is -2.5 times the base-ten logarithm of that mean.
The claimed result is 0.00 mag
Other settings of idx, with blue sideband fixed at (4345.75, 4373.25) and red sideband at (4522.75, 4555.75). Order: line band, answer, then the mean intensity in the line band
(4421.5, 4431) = -0.04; 86.9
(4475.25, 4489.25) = -0.06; 89.6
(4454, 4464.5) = 0.07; 79.4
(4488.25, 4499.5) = -0.04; 88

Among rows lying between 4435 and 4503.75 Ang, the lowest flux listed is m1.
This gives 68.6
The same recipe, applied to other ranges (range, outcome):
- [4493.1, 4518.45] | 82.92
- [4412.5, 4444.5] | 67.37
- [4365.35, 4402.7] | 48.24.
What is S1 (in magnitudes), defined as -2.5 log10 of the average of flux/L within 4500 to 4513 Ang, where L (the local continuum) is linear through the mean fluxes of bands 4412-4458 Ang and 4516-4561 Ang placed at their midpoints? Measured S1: -0.10 mag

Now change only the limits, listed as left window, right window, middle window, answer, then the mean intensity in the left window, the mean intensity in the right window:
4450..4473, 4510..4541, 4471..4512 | -0.07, 84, 88.2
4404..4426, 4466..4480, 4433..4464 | 0.06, 83.8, 91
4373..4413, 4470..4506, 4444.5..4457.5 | 0.01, 78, 90.5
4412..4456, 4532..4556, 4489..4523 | -0.07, 84.9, 86.5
